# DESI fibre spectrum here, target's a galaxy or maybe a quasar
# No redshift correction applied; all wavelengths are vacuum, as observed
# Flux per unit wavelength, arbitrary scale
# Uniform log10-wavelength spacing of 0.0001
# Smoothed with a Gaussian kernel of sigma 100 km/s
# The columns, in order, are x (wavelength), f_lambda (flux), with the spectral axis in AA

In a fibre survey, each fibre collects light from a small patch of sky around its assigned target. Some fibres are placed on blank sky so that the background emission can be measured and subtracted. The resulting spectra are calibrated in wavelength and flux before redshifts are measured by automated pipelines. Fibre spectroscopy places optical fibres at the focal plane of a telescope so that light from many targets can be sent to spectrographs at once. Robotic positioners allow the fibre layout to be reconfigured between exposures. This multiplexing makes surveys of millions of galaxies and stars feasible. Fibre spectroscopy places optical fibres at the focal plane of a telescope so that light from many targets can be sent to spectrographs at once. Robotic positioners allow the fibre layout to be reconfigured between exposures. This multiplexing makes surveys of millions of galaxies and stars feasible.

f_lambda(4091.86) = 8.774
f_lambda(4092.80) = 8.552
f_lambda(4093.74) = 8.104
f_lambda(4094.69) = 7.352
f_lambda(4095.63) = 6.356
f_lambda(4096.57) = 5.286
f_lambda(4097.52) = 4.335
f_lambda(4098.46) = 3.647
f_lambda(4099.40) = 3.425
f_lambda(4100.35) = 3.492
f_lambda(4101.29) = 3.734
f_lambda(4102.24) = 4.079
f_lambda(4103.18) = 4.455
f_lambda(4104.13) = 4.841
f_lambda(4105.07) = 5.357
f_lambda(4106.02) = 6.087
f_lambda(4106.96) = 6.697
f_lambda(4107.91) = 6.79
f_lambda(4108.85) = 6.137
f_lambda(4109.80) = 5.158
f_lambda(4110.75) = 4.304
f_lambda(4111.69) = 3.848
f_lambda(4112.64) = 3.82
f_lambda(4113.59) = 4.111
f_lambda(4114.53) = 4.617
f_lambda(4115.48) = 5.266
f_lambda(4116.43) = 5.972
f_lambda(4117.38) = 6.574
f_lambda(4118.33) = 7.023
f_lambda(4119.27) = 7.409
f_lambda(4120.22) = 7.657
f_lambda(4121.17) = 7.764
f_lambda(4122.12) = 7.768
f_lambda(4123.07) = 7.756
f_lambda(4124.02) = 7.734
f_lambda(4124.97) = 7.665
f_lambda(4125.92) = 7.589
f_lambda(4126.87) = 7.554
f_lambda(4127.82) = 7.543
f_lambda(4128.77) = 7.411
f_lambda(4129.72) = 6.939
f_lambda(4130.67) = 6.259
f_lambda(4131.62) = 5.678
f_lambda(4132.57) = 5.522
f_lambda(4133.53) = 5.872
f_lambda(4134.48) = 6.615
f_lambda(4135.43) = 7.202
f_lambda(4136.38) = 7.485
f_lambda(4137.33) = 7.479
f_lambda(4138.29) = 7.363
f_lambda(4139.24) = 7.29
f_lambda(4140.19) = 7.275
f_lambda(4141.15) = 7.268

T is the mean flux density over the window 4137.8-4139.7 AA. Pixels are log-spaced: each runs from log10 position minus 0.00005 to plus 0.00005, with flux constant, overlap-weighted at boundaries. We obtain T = 7.31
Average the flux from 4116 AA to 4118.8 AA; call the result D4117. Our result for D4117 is 6.53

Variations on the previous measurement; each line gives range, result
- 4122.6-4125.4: 7.72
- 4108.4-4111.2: 5.19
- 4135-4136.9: 7.37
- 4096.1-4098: 4.8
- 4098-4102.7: 3.67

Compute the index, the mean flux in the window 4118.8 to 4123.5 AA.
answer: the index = 7.67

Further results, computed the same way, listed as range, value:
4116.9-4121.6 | 7.28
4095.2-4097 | 5.83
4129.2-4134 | 6.06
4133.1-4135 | 6.29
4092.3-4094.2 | 8.36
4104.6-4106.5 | 5.74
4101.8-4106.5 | 4.98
